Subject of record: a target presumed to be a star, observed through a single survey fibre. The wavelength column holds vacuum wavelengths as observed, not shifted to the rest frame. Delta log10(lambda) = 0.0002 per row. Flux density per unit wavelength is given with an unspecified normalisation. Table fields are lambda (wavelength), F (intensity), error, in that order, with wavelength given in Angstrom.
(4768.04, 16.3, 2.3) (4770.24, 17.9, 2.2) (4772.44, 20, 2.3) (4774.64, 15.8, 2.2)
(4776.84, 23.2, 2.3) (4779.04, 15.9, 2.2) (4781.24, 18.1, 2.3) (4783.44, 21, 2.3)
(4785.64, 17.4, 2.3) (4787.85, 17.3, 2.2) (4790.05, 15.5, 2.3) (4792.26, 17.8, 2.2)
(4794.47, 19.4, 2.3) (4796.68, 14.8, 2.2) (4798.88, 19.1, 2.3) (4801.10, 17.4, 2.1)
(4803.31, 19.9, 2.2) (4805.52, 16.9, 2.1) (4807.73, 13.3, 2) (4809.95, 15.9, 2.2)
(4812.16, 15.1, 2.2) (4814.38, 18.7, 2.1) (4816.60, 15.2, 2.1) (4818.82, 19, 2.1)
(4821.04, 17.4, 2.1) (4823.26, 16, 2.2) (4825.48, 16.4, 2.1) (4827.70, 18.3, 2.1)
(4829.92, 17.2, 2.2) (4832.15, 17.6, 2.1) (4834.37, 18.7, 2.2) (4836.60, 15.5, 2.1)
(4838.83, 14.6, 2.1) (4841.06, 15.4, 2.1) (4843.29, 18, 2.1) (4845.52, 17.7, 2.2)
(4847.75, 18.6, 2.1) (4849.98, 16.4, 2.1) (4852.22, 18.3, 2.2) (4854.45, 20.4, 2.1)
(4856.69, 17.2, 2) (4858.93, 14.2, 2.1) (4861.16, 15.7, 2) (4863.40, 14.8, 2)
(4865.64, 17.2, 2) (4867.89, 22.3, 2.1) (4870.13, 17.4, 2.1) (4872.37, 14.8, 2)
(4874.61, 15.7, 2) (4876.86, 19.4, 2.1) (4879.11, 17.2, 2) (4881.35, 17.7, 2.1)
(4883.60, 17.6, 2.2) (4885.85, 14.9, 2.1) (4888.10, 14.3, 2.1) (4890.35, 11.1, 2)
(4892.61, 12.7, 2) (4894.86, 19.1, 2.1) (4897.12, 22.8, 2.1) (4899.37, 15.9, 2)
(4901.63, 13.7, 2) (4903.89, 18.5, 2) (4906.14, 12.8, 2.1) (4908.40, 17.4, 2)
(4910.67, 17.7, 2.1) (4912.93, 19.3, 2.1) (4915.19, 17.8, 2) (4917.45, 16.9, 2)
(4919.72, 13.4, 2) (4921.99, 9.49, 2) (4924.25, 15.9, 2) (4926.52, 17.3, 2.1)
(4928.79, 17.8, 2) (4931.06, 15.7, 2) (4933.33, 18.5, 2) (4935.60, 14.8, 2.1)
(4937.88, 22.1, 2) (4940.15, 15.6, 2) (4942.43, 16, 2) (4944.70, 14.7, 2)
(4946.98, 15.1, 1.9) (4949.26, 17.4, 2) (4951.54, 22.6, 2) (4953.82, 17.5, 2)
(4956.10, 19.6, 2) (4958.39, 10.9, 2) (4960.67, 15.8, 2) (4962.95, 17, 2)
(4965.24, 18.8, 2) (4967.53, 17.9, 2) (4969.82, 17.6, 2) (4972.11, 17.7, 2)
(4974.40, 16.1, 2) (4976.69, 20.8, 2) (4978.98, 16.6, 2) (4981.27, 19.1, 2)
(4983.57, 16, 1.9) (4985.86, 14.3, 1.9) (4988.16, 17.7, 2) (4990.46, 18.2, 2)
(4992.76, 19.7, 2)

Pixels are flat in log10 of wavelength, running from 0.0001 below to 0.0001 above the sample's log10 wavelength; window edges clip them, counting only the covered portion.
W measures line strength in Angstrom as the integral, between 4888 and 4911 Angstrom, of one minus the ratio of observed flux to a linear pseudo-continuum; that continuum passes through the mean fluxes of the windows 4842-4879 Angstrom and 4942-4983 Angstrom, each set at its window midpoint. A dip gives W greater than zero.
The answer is 1.8 Angstrom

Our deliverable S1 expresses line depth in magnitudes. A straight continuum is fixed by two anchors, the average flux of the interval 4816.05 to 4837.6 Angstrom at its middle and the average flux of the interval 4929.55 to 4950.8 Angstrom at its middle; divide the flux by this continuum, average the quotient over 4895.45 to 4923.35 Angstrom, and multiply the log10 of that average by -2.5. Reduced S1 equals 0.04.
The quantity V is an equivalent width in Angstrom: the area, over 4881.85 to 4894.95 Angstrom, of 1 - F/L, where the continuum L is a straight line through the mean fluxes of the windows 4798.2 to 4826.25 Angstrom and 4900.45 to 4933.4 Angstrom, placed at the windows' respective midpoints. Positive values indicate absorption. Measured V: 1.2 Angstrom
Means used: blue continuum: 16.9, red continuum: 16.1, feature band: 14.7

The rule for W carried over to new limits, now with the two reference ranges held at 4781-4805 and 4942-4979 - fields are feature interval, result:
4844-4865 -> 0.7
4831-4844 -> 0.8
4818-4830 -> 0.3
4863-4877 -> 0.2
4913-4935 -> 1.7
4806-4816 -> 1.2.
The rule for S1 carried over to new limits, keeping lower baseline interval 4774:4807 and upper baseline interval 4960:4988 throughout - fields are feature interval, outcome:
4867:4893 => 0.087 mag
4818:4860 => 0.037 mag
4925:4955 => 0.010 mag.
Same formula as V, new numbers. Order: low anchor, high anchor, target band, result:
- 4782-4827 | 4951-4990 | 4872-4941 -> 3.51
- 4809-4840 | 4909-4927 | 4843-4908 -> -1.58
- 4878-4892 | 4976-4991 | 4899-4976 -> -0.99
